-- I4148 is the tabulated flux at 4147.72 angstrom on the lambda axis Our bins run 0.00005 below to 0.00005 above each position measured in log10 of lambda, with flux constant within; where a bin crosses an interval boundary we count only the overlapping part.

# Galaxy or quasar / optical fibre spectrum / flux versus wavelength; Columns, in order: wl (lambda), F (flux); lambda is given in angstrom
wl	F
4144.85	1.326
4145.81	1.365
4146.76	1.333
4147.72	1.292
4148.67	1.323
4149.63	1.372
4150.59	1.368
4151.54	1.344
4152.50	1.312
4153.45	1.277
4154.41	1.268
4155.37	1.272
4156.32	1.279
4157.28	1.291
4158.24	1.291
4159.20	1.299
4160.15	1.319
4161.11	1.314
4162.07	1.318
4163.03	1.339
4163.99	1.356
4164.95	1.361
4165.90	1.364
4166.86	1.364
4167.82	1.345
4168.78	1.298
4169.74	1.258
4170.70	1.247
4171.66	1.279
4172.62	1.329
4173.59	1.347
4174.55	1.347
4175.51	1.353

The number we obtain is 1.292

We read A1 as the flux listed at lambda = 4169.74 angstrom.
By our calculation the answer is 1.258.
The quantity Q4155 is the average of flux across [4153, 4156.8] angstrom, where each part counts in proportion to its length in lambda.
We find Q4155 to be 1.27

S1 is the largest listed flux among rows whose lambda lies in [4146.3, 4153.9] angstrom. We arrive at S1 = 1.372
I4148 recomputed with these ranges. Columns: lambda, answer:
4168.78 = 1.298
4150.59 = 1.368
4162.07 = 1.318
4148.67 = 1.323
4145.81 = 1.365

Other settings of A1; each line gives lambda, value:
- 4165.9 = 1.364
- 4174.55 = 1.347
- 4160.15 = 1.319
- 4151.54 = 1.344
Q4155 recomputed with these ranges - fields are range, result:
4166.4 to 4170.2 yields 1.32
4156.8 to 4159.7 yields 1.29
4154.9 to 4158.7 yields 1.28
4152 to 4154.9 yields 1.28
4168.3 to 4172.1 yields 1.27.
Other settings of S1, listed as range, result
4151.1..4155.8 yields 1.344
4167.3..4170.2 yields 1.345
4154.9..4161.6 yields 1.319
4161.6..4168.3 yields 1.364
